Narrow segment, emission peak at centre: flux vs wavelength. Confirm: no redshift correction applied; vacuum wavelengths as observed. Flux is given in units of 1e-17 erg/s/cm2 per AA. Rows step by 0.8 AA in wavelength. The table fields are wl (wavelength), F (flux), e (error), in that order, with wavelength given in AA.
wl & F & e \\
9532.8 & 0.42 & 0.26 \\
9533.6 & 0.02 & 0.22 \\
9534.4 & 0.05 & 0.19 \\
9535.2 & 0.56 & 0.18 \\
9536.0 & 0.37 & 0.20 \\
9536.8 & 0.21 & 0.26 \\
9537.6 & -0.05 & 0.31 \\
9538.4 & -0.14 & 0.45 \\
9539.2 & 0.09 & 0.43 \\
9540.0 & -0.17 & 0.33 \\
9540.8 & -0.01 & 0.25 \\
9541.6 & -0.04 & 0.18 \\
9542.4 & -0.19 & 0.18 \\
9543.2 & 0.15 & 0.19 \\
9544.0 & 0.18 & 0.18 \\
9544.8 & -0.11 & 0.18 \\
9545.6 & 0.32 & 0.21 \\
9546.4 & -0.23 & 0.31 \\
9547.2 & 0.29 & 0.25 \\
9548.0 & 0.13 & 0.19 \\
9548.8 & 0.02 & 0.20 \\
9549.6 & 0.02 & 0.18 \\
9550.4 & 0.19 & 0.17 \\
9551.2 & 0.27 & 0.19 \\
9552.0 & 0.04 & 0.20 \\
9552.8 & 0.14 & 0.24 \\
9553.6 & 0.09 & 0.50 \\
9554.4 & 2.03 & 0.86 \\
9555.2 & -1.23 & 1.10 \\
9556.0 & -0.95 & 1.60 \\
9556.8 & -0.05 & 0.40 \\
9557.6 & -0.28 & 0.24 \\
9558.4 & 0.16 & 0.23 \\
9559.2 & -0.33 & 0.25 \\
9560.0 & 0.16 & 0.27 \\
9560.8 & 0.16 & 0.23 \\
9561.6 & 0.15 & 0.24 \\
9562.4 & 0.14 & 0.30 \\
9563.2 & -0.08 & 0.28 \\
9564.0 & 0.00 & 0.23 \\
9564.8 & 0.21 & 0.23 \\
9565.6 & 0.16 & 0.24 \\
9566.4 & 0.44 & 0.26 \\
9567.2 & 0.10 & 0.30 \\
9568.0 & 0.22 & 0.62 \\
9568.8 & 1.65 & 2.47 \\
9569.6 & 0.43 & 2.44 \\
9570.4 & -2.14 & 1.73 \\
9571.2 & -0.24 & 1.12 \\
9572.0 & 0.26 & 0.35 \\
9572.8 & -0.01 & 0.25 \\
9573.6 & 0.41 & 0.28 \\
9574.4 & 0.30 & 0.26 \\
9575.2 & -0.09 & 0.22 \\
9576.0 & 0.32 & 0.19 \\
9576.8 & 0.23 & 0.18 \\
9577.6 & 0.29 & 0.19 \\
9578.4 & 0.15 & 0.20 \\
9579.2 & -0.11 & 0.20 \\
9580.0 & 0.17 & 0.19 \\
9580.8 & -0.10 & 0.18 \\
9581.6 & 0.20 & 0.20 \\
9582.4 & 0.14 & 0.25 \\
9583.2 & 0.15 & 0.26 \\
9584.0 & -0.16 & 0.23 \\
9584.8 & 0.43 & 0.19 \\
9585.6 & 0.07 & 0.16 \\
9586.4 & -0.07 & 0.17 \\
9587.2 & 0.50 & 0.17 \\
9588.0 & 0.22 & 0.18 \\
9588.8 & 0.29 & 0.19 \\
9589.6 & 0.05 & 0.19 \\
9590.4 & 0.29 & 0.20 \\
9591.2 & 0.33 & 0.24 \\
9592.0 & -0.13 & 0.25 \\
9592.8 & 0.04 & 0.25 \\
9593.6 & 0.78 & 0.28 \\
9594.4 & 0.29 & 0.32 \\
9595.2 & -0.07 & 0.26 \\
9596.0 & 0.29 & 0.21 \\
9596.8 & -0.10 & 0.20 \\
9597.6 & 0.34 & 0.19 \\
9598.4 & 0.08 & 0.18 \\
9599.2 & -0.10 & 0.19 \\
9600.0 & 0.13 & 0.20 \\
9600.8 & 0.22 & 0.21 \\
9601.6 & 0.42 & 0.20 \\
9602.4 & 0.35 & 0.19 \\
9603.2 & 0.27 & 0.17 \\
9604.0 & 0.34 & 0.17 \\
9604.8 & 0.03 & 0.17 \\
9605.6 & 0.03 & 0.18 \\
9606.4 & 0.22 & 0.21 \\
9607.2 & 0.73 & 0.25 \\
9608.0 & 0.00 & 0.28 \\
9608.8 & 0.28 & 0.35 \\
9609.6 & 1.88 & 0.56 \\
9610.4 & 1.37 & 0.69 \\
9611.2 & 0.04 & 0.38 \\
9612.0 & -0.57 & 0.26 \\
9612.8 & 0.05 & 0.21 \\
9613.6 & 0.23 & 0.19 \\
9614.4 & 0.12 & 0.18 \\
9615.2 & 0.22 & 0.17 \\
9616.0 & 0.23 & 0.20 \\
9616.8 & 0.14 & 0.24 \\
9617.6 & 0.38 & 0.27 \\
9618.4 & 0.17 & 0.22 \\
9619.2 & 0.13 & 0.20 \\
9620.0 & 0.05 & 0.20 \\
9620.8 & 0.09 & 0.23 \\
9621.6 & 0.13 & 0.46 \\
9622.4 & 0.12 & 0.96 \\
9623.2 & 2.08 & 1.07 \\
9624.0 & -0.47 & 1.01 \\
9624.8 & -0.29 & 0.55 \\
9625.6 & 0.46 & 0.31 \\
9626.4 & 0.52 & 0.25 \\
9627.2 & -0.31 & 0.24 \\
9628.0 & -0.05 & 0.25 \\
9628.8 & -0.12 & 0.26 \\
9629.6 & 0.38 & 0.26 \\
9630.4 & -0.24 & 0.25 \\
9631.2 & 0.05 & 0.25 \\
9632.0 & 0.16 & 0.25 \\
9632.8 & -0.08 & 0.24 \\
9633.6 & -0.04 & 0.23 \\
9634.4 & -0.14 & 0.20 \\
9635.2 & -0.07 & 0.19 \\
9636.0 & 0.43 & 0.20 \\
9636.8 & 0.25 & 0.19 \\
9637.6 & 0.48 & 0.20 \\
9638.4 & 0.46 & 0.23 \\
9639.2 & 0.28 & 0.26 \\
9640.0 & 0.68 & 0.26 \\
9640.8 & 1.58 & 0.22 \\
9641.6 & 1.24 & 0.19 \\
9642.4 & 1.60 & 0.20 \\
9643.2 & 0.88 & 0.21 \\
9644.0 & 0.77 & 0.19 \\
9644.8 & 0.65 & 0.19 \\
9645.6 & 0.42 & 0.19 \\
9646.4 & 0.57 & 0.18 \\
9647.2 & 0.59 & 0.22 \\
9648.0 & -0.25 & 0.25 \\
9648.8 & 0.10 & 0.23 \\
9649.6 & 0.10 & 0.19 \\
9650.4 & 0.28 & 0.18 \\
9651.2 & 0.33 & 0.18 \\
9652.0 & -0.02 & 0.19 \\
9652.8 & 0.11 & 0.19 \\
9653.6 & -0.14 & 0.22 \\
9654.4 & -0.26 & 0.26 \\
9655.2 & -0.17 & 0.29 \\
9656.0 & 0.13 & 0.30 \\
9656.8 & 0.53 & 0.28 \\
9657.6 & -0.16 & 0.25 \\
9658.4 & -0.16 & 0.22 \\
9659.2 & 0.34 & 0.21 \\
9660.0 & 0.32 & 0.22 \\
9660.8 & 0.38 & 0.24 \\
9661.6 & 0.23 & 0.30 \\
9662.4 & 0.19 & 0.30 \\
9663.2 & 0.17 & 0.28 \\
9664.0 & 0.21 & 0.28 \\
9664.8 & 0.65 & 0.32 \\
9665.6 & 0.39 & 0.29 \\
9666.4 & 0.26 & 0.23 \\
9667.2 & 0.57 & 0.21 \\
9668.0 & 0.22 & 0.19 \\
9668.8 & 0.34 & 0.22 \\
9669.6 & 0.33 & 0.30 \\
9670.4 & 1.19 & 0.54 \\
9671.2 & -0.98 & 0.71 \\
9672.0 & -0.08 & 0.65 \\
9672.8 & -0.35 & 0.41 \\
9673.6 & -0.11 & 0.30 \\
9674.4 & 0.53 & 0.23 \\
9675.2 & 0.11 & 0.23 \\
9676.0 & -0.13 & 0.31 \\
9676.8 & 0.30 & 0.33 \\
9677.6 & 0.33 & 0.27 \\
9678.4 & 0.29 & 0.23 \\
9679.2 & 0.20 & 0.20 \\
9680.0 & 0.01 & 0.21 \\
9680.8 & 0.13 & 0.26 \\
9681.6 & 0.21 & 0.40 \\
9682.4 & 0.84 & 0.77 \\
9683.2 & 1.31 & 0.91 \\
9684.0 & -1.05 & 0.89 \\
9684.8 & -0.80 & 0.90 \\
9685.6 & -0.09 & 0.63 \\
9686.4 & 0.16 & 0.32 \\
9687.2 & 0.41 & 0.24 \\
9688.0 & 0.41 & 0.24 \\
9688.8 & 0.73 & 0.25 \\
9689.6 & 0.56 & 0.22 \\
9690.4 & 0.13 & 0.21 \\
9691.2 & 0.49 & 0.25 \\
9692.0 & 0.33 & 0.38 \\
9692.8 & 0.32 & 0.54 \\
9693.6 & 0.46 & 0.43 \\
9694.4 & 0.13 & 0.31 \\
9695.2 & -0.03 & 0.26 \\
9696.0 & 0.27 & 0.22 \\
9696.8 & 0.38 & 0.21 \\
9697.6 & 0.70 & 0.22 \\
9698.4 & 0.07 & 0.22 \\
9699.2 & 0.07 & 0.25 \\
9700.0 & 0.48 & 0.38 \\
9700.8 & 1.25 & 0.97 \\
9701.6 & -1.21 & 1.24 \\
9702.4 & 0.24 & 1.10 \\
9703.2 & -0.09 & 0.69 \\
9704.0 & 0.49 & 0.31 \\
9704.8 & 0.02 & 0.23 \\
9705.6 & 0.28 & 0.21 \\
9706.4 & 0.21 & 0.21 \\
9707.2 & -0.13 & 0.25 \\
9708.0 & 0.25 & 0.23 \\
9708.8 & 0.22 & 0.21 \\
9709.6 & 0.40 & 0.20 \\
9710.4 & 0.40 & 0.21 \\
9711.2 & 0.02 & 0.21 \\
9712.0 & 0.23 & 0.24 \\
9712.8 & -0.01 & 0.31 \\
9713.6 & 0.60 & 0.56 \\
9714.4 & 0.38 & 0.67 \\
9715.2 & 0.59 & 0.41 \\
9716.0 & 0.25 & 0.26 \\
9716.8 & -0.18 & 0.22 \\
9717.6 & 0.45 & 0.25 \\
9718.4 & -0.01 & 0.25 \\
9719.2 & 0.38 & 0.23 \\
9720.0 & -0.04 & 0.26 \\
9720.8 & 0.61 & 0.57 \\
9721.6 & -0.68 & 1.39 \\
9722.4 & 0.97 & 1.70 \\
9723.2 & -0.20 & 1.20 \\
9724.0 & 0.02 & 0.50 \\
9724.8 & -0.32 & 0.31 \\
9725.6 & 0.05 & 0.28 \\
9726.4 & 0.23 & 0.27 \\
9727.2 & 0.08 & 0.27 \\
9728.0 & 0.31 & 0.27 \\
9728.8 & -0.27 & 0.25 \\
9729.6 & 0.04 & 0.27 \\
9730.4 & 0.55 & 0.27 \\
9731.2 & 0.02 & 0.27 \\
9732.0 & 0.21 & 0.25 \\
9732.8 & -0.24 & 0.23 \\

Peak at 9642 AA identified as Hbeta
